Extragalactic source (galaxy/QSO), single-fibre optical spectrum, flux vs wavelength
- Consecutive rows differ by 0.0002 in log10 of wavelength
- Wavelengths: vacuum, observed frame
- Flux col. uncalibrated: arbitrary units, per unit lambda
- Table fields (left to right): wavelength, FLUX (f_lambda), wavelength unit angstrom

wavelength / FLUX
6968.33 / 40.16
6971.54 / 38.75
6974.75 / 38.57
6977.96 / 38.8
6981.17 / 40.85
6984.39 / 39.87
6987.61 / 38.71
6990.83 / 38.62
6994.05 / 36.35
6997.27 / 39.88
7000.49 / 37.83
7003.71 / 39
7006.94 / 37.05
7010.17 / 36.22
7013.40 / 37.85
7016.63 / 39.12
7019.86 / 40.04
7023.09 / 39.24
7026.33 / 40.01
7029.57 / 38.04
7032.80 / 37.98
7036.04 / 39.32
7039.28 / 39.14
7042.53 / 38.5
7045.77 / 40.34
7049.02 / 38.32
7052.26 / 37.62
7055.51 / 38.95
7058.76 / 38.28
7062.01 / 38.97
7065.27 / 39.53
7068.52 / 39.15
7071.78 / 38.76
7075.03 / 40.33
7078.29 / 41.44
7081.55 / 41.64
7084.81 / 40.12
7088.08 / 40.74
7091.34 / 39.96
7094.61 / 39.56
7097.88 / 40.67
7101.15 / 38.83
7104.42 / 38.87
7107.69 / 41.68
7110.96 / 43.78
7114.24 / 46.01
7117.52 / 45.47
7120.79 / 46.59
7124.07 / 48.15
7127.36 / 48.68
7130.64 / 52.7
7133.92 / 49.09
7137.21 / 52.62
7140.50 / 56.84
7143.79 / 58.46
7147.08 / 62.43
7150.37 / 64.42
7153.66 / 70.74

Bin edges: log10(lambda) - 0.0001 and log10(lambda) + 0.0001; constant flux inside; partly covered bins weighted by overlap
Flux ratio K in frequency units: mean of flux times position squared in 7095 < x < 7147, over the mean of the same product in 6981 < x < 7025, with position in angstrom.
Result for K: 1.28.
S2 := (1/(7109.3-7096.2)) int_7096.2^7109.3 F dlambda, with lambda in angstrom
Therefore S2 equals 40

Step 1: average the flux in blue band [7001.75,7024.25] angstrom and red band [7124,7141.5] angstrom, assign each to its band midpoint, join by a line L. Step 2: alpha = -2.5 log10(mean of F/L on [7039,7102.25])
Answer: 0.13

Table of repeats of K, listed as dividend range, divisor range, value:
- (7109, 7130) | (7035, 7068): 1.22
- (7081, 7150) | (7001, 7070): 1.24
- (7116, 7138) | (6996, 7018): 1.33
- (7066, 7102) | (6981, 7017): 1.07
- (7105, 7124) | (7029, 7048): 1.17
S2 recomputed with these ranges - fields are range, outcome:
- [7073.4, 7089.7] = 40.9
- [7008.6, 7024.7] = 38.5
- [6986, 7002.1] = 38.3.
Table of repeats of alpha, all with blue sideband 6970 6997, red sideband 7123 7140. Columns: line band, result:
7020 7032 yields 0.083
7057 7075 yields 0.165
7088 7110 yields 0.198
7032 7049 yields 0.117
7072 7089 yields 0.148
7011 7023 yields 0.073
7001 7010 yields 0.081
